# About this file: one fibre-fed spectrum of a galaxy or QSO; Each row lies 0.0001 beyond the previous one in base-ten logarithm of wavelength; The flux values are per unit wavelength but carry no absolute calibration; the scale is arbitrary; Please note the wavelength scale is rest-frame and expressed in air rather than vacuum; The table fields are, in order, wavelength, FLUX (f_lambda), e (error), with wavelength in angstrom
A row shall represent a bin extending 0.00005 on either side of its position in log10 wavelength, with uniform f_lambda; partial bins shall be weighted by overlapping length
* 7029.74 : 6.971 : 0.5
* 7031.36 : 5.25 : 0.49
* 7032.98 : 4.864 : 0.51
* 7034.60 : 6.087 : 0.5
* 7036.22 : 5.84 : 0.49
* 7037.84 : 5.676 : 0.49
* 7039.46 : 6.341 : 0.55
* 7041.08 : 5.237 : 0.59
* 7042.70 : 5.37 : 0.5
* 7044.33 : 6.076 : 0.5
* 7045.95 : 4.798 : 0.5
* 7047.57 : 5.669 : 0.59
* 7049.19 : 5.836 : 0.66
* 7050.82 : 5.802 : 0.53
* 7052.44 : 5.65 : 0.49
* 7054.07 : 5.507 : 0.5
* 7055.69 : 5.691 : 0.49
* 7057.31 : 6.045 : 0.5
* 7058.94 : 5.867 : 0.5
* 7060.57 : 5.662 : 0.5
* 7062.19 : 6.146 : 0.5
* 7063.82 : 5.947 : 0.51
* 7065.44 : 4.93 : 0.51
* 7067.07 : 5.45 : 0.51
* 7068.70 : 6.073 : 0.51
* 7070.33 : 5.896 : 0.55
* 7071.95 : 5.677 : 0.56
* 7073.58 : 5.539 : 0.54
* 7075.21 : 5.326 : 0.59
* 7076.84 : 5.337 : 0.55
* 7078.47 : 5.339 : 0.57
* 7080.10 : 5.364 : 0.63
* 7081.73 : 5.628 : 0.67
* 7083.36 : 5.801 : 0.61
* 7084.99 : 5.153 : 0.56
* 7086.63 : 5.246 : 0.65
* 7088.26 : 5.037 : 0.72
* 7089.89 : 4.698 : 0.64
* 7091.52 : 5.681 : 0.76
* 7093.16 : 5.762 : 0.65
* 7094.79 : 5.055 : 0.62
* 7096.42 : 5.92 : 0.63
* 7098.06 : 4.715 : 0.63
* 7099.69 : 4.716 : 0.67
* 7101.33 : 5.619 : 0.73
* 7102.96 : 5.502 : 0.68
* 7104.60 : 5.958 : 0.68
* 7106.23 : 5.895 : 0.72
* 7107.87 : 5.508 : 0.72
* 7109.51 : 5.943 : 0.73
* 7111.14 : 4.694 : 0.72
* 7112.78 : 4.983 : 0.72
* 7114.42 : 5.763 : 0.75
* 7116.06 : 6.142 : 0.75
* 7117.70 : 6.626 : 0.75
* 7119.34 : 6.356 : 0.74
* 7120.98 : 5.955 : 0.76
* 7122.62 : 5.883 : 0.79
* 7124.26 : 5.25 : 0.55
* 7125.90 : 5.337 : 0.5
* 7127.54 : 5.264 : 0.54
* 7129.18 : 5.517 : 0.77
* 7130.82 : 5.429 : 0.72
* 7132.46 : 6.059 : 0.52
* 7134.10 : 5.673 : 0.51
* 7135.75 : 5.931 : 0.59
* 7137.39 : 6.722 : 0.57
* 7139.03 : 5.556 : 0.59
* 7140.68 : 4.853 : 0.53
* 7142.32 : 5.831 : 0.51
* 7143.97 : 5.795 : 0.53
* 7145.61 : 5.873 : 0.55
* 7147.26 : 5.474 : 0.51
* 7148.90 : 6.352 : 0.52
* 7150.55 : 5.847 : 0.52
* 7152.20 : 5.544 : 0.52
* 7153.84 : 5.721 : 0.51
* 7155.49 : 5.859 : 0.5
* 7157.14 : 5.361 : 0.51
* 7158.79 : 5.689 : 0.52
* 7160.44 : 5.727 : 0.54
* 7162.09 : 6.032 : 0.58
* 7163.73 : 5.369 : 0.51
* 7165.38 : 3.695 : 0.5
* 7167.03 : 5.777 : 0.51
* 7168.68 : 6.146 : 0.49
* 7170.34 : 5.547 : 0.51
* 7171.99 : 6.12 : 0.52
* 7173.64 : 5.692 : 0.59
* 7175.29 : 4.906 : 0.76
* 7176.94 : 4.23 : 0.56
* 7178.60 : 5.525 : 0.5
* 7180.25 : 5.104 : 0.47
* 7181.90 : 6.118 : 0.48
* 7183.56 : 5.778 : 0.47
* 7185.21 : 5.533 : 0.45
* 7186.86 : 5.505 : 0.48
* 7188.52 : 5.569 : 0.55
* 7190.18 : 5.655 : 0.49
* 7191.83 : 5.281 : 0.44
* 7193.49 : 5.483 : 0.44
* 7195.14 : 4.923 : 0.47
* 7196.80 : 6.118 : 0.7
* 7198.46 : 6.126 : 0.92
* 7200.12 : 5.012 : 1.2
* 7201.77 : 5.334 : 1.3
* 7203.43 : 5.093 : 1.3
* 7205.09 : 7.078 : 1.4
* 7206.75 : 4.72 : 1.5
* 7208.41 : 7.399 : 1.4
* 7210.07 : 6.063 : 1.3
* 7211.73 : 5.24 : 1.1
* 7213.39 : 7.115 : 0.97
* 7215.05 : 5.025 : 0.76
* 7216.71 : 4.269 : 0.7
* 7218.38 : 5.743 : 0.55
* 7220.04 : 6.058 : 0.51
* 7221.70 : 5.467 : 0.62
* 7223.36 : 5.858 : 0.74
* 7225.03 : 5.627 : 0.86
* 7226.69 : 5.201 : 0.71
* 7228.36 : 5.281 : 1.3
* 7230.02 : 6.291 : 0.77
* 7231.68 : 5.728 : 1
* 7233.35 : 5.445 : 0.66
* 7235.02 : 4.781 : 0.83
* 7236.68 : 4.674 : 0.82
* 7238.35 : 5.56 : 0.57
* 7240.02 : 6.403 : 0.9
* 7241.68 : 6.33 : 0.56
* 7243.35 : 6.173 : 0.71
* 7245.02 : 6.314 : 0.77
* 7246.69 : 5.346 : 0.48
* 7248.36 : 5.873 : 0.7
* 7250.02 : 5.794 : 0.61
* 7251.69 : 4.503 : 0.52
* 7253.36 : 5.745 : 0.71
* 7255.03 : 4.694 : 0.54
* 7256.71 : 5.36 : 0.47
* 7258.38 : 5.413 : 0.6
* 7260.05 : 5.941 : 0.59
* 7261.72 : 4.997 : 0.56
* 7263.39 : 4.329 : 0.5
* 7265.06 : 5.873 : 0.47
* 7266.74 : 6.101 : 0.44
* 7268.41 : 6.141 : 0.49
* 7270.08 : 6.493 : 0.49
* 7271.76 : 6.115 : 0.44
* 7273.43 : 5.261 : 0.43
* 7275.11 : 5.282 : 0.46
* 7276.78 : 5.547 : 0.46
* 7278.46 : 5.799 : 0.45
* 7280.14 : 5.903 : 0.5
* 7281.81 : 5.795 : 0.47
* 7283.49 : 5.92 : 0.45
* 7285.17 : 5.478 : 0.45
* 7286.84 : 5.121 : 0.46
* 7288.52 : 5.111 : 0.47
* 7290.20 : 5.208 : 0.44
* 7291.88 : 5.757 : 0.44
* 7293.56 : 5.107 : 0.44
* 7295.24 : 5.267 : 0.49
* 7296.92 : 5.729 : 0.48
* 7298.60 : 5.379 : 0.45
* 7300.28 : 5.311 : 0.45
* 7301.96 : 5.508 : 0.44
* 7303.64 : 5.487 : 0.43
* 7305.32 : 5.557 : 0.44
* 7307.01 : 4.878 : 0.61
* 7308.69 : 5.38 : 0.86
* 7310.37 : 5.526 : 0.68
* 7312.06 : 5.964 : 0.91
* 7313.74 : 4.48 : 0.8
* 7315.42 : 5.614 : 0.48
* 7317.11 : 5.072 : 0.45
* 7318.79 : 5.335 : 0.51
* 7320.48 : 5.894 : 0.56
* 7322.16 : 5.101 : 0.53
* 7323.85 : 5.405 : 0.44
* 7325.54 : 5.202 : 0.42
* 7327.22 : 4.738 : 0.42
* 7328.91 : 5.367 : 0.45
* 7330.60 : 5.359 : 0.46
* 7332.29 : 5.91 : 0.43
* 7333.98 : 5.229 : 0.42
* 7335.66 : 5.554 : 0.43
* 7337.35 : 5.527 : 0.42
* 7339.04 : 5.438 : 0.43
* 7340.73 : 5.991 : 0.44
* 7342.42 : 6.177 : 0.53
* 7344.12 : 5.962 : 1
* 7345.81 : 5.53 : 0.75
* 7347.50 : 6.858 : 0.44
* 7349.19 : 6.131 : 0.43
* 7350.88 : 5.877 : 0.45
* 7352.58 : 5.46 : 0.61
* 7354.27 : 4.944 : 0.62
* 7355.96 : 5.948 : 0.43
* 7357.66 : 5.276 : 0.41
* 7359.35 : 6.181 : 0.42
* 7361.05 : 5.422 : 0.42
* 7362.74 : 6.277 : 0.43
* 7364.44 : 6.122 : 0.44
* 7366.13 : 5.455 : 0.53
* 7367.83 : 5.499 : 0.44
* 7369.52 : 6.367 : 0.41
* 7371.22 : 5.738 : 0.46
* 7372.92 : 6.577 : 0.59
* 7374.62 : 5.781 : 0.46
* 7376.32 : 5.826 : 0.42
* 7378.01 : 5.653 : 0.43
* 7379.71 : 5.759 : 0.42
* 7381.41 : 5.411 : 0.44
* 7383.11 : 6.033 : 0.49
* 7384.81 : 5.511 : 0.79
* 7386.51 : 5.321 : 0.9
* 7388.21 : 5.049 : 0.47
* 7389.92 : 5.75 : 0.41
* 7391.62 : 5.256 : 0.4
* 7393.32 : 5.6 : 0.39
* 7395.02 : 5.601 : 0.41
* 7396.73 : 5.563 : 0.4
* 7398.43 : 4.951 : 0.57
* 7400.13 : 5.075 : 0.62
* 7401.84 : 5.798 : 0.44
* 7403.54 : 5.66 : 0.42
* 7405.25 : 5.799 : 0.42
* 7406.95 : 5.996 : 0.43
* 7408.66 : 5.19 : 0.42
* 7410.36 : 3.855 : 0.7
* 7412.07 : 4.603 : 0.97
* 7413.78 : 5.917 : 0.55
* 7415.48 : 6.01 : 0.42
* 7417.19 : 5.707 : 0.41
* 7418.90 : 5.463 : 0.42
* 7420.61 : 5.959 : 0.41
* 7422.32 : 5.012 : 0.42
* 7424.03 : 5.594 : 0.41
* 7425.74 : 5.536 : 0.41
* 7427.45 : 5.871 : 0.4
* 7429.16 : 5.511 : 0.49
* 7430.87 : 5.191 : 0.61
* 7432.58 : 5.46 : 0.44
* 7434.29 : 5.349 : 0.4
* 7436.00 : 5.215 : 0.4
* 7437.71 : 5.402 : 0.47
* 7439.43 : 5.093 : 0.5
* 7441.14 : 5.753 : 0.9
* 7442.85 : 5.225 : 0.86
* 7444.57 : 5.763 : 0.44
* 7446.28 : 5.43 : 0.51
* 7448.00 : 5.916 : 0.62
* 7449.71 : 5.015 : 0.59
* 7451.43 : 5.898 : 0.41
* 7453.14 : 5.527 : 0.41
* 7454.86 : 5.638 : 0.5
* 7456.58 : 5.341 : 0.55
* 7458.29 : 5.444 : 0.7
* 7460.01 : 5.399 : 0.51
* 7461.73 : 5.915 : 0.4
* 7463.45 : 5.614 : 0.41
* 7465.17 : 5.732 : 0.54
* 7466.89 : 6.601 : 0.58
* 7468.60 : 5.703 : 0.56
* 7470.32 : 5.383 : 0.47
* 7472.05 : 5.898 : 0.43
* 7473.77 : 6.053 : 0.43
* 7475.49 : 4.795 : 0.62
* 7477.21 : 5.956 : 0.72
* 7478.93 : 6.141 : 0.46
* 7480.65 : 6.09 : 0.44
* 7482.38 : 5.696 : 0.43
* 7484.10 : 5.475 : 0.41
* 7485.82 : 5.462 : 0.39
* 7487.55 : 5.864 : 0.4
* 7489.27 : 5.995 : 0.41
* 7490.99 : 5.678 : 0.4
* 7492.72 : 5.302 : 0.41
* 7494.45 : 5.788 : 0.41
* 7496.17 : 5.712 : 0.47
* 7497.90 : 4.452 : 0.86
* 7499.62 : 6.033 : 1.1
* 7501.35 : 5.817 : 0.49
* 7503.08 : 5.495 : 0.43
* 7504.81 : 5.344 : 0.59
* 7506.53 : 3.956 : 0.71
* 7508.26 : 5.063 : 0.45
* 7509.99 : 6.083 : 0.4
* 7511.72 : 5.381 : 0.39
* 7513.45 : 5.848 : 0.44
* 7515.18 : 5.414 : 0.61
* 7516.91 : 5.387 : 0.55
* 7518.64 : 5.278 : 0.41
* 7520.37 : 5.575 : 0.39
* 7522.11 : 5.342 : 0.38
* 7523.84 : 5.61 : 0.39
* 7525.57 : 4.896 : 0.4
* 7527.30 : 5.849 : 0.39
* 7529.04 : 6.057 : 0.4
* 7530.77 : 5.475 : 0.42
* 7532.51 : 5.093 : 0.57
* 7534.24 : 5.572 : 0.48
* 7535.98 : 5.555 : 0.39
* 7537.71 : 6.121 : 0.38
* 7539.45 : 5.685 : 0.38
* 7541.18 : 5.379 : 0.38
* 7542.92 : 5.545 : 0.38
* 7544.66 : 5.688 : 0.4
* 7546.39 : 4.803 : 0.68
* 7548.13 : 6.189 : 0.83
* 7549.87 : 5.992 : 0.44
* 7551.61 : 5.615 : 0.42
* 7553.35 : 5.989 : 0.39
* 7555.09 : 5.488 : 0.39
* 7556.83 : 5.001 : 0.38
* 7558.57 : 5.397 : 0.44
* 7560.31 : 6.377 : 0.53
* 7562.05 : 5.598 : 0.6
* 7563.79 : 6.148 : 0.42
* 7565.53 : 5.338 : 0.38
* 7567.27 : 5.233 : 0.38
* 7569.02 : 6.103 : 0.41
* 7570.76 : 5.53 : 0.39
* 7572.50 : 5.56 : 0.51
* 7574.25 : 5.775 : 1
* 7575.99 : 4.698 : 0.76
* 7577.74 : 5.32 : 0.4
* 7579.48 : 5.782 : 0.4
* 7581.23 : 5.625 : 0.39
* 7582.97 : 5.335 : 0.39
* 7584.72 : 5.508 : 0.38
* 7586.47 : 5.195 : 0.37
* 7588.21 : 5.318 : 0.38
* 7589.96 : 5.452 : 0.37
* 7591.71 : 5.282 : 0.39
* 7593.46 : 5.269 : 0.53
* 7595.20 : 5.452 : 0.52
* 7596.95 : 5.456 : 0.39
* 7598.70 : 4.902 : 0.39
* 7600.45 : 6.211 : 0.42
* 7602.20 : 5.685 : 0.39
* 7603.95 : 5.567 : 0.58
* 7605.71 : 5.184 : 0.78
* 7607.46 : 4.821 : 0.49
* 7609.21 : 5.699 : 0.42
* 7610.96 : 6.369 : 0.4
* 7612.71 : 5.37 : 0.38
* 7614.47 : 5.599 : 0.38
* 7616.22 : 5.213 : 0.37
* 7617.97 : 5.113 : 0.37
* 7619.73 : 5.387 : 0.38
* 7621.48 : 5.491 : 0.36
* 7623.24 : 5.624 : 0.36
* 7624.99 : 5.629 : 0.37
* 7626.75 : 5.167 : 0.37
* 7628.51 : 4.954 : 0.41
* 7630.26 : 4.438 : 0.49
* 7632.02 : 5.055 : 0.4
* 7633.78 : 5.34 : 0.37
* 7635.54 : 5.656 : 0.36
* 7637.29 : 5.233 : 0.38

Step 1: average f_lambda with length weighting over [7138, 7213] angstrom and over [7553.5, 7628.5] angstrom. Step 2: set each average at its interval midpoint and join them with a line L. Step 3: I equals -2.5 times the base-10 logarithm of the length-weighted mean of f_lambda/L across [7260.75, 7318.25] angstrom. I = 0.02 mag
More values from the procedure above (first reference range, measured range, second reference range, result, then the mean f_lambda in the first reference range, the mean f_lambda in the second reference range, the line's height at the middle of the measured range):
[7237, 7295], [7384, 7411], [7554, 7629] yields 0.03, 5.6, 5.47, 5.55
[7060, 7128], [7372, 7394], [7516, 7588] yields -0.02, 5.54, 5.55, 5.55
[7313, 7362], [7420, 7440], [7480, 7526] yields 0.02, 5.56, 5.49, 5.52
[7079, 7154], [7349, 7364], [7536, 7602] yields -0.03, 5.6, 5.55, 5.57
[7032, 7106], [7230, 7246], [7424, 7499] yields -0.03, 5.55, 5.59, 5.57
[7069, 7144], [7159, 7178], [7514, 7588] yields 0.03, 5.57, 5.55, 5.56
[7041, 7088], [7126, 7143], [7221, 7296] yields -0.02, 5.59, 5.56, 5.58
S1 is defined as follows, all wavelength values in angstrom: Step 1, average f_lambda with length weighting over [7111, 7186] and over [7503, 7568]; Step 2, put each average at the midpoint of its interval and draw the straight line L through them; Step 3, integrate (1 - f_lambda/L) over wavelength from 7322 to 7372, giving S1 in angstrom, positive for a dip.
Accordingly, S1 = -0.9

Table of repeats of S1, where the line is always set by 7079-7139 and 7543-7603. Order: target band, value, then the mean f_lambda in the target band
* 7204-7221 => -0.88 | 5.86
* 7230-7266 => 0.36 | 5.51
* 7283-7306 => 0.60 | 5.42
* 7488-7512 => 0.44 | 5.45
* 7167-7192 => 0.19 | 5.53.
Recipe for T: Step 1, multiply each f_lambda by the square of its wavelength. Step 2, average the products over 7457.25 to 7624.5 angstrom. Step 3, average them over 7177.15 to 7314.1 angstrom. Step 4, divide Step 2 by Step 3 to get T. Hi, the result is 1.1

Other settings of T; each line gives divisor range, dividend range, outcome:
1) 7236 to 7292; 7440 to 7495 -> 1.07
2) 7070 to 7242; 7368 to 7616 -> 1.09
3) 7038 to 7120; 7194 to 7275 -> 1.05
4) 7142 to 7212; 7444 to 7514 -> 1.08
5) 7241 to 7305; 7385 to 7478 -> 1.03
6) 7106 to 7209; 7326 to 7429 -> 1.06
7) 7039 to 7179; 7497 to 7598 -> 1.11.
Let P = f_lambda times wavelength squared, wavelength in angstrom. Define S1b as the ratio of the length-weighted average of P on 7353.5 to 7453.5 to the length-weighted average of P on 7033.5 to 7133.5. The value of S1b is 1.1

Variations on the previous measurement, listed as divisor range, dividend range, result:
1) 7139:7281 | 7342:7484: 1.06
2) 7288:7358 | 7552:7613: 1.08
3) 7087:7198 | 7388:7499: 1.08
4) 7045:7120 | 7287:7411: 1.07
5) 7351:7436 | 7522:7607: 1.04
